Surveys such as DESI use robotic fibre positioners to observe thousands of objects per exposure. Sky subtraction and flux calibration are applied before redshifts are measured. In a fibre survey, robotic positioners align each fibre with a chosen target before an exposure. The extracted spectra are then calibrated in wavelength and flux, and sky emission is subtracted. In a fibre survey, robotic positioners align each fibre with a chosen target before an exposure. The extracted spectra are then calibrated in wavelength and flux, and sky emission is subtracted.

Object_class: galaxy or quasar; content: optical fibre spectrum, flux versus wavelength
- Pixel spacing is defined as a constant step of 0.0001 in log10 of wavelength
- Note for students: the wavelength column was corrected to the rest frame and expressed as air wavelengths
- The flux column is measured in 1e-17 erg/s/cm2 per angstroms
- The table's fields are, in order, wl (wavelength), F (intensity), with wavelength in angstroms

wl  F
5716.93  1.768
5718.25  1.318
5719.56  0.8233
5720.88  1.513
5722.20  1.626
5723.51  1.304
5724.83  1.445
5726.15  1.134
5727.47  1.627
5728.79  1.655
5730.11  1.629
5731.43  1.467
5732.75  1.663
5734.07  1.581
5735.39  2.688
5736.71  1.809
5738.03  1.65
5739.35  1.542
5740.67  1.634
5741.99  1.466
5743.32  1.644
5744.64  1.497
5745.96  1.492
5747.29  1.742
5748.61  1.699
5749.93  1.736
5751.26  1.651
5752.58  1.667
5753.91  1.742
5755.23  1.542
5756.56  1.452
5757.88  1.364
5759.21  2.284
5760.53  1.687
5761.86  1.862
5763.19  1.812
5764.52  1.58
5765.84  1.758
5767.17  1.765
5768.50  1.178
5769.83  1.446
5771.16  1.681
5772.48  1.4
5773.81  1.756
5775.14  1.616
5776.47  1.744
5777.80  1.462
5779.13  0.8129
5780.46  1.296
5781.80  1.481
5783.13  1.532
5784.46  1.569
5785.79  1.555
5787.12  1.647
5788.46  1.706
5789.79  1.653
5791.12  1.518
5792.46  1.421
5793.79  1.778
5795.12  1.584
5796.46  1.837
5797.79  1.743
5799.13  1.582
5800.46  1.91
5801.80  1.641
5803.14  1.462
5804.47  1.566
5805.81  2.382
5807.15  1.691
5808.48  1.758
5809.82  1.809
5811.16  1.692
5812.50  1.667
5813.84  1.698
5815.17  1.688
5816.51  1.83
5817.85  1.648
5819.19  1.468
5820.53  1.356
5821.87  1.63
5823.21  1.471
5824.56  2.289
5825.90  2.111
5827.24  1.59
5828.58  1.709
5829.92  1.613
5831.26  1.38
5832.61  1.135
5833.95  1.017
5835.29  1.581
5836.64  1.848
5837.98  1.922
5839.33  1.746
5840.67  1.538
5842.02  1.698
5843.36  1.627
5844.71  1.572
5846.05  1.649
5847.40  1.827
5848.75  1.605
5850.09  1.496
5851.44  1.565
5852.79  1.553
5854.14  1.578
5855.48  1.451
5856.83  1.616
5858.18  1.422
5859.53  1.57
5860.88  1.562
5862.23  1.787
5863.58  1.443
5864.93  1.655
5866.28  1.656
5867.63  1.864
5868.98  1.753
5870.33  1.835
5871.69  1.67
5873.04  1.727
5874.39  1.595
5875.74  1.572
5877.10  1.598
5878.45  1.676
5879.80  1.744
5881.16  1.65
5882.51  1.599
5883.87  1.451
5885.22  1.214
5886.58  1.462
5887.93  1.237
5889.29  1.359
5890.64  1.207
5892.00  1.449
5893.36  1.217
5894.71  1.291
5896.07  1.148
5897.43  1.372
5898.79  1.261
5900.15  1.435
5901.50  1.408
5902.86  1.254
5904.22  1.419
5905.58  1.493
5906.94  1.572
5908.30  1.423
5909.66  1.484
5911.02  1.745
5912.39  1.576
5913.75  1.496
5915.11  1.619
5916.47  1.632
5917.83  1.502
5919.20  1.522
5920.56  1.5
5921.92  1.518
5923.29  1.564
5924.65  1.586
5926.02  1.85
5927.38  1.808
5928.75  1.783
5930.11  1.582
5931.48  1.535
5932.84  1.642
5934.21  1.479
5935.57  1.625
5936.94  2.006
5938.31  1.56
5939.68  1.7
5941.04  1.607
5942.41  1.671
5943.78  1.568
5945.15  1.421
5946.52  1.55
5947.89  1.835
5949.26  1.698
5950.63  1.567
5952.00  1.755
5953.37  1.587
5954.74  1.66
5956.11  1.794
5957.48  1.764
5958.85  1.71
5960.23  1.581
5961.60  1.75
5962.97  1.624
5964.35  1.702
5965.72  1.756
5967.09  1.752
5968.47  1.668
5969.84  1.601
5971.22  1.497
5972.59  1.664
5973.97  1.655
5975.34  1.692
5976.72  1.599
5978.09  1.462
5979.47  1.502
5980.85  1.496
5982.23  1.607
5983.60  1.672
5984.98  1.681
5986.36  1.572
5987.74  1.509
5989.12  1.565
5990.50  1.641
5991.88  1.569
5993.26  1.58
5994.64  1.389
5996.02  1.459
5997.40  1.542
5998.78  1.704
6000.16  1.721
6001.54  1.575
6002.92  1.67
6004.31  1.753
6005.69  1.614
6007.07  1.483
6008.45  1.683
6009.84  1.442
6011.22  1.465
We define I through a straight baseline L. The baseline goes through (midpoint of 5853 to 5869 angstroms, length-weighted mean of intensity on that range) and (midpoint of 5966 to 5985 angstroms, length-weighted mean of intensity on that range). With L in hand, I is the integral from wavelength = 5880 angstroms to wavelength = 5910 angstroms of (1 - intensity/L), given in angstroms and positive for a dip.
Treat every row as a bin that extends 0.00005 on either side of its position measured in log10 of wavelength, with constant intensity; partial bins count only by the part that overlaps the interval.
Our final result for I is 4.1 angstroms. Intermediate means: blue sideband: 1.61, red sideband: 1.61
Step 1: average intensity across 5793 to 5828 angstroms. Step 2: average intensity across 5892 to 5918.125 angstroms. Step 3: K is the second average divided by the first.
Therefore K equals 0.8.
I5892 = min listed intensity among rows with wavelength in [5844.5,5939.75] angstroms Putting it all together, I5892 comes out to 1.148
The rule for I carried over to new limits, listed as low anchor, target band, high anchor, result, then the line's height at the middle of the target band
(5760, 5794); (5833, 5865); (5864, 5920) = -1.3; 1.53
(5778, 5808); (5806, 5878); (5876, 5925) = -4.8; 1.54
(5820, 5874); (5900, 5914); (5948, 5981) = 1.3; 1.64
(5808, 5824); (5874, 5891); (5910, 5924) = 1.1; 1.59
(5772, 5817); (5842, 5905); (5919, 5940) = 4.3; 1.64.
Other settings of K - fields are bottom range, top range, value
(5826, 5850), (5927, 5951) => 1.03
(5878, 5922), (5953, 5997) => 1.11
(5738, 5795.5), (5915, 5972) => 1.03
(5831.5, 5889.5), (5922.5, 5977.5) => 1.05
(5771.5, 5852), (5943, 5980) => 1.01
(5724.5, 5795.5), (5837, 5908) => 0.96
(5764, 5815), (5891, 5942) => 0.95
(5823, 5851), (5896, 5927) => 0.92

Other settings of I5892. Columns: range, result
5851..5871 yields 1.422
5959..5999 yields 1.389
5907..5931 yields 1.423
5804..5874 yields 1.017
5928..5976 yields 1.421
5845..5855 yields 1.496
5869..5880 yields 1.572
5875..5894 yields 1.207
